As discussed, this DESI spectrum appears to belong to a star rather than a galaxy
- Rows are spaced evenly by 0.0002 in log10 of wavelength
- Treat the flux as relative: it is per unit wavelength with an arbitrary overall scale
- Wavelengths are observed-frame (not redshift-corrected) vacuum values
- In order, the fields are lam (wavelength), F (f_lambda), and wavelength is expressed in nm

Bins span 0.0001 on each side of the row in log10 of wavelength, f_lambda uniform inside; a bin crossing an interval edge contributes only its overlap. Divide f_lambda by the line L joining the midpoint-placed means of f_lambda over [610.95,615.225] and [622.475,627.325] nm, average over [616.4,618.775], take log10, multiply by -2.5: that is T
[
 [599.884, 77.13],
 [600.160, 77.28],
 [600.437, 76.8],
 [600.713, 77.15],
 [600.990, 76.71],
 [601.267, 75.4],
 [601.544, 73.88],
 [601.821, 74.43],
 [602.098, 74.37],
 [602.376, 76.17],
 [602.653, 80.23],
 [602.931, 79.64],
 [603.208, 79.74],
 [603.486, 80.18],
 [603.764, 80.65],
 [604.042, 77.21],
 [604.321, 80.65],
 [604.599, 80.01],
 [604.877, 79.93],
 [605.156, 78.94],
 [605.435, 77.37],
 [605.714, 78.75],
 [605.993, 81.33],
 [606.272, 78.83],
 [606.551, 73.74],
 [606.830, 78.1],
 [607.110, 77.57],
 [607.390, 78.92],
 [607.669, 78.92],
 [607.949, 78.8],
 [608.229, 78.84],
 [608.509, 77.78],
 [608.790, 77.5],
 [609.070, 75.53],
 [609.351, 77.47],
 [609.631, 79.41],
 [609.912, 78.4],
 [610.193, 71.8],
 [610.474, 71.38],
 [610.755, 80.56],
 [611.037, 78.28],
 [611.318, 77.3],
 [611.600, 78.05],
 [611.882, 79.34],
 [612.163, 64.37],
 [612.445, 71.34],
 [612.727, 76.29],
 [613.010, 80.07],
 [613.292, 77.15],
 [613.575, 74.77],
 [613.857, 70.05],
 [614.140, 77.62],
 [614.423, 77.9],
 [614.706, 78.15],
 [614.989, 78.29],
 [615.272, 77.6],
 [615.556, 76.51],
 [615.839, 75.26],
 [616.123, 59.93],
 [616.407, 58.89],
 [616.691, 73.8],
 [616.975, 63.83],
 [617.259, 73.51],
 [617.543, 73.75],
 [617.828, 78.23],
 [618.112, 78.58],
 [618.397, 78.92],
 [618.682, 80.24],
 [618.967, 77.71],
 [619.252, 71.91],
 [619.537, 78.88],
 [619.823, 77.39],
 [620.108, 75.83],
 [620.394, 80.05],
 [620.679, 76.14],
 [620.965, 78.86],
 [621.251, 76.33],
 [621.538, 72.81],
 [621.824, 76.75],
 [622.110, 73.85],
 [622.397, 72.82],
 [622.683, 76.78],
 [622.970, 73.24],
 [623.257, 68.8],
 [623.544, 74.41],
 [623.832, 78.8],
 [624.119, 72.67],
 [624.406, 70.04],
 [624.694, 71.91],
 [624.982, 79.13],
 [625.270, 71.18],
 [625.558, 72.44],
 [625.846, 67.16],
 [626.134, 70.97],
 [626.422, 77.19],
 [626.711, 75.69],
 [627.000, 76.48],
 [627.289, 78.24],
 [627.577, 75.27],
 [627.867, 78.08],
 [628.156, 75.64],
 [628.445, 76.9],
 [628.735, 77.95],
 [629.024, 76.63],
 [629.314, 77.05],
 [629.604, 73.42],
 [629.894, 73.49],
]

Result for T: 0.016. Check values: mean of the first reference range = 75.9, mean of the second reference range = 73.7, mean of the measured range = 74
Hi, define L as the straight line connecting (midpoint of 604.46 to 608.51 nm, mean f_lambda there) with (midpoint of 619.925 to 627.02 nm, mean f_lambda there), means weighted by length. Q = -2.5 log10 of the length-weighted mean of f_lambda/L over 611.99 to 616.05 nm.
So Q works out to 0.02 mag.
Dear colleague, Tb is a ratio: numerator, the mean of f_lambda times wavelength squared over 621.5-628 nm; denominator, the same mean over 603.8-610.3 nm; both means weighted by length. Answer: 1.0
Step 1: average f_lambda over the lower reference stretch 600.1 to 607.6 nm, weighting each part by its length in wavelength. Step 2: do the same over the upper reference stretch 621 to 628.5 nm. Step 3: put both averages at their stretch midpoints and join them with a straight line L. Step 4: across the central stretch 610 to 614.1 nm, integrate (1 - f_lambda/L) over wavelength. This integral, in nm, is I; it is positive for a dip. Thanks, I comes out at 0.07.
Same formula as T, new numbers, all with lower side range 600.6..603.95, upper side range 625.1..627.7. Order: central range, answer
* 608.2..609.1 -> -0.014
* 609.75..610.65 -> 0.029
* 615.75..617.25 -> 0.133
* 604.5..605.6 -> -0.028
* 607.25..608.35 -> -0.032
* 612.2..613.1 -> 0.023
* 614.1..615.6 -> -0.031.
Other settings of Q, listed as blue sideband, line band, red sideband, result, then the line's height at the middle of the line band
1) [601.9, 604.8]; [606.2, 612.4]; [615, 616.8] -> -0.02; 75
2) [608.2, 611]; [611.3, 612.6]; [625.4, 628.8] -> 0.04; 76.6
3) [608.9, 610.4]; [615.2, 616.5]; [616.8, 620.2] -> 0.09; 75.9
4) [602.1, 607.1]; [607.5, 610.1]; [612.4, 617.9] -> -0.02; 76.7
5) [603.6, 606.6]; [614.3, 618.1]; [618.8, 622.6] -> 0.06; 77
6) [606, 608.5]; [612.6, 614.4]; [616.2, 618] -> -0.04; 73.1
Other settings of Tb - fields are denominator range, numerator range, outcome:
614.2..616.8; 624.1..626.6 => 1.03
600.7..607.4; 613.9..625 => 1.01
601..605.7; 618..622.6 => 1.04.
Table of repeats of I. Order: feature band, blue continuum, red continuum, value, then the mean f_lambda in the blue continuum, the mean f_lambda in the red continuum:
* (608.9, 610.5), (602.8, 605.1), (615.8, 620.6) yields 0.03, 79.7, 73.9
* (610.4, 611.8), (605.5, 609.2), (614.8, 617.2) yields -0.05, 78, 70.8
